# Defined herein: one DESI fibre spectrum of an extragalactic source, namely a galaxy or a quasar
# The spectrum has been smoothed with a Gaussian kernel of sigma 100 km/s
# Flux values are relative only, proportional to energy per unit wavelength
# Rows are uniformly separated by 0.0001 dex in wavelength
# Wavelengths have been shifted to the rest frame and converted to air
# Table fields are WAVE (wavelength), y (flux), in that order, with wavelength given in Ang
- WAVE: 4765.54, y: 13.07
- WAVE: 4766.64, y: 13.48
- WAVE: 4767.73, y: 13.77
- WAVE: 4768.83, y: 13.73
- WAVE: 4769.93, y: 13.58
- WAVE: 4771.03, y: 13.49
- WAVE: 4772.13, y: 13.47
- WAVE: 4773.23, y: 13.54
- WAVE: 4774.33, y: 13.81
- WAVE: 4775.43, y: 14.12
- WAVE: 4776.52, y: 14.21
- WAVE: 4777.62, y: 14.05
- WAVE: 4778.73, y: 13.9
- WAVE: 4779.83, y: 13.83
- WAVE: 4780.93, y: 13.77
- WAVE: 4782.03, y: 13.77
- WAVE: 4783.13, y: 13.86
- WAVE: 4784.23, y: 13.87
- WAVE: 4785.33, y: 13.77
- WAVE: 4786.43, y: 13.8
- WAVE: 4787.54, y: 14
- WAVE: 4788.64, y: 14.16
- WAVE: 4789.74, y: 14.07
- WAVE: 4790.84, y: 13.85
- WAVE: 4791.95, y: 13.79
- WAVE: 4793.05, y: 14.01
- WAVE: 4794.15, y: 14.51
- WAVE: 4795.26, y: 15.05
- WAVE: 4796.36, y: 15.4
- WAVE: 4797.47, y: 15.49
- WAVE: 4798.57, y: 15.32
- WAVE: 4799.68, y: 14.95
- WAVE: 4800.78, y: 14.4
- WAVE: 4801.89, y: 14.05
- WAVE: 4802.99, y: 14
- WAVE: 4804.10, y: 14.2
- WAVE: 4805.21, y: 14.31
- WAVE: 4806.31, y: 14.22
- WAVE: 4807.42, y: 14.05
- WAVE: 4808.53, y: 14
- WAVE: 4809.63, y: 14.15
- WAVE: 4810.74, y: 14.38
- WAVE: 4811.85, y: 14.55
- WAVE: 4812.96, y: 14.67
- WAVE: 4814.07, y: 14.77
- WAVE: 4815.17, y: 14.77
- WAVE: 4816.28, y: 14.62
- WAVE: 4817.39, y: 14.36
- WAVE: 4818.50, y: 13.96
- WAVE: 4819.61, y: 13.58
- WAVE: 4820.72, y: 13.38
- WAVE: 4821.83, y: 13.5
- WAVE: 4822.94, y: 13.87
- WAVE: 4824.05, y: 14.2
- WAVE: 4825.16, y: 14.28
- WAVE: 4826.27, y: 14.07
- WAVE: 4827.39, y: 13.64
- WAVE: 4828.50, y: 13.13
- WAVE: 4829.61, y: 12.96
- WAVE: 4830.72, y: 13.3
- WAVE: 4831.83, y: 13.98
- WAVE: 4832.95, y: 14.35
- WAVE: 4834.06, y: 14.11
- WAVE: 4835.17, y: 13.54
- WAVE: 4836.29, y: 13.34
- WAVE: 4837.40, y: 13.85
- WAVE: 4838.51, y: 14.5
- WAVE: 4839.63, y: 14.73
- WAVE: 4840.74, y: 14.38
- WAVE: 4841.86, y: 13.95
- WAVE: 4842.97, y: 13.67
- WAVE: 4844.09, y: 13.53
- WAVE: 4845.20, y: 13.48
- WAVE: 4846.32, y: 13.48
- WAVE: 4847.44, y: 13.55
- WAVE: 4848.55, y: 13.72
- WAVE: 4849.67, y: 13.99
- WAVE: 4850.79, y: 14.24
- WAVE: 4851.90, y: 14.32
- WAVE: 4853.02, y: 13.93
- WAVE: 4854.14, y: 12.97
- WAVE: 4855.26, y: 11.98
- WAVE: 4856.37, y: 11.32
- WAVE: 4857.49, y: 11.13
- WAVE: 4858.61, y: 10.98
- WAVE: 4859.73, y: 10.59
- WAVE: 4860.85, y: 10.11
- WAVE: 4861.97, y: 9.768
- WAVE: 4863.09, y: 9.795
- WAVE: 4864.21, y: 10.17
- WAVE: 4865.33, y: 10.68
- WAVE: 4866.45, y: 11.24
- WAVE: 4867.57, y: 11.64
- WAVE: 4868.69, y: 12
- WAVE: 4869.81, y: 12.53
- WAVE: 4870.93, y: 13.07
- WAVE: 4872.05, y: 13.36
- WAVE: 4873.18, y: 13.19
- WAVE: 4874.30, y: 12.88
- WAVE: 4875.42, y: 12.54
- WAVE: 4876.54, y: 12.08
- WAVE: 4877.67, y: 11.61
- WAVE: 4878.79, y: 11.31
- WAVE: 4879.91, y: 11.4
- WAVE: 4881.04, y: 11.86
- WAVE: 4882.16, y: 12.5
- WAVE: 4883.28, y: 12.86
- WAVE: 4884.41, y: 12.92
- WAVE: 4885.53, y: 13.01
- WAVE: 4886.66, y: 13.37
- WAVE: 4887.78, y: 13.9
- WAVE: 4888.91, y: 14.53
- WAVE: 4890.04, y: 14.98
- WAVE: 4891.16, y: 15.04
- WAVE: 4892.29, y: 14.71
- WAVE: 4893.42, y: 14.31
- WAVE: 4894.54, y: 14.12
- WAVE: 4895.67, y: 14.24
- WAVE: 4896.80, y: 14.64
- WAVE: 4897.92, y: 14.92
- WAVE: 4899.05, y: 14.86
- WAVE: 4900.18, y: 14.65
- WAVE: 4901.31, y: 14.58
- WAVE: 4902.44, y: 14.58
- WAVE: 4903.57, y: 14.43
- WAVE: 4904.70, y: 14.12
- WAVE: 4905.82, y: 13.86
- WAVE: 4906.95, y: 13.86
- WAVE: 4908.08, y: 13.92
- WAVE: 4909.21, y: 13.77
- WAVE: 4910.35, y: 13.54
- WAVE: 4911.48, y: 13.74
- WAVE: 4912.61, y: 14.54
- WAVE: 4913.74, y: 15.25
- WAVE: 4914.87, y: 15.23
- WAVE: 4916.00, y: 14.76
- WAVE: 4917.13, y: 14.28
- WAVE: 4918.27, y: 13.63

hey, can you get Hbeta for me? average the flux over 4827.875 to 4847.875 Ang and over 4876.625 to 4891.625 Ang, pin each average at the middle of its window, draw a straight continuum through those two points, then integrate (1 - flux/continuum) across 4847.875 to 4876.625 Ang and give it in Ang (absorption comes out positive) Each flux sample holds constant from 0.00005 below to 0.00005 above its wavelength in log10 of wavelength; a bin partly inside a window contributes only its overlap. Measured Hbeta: 2.7 Ang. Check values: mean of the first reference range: 13.8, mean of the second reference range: 13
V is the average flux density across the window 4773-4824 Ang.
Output 14.2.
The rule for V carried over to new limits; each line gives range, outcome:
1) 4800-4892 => 13.2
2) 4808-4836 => 14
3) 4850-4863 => 11.9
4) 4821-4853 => 13.8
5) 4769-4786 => 13.8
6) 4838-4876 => 12.6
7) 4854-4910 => 12.9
